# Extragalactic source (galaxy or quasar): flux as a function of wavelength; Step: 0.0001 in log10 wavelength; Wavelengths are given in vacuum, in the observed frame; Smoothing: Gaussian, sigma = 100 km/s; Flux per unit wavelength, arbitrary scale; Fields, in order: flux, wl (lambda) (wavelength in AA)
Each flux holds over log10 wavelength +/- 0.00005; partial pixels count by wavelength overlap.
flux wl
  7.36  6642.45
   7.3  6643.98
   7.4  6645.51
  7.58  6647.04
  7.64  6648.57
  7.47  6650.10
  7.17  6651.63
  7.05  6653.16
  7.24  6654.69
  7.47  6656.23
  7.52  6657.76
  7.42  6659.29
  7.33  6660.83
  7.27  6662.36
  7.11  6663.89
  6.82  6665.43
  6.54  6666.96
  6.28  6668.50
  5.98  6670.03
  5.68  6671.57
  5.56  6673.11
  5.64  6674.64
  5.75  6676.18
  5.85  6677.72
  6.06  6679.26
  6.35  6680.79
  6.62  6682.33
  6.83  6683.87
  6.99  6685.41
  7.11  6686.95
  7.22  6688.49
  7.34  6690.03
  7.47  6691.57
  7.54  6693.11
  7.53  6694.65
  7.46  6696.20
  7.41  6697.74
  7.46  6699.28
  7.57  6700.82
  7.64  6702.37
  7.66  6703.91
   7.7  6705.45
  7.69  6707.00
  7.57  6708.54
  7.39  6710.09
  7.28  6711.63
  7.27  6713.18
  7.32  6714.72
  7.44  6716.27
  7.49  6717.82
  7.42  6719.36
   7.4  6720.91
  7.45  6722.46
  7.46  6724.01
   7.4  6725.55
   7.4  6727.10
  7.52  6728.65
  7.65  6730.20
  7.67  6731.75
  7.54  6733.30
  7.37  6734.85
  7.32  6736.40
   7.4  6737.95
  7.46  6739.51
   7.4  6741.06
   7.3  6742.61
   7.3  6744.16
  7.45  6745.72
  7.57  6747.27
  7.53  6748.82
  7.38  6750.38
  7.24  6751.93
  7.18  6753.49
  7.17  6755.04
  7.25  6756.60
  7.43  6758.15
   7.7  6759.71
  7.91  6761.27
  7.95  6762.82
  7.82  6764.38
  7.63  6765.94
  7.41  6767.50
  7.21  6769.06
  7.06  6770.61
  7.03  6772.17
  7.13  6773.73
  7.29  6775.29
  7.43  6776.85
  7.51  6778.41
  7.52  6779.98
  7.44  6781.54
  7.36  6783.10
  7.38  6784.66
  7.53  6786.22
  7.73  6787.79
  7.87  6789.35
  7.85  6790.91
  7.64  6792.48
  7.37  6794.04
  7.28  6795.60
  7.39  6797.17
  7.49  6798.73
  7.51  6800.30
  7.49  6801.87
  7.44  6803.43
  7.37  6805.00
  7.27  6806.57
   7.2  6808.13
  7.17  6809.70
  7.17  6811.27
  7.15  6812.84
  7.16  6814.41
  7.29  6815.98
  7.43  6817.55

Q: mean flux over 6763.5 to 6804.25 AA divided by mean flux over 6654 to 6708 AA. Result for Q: 1.07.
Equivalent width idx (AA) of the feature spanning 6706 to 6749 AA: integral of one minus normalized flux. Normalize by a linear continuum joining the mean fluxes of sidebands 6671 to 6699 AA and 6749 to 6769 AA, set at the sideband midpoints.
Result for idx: -1.7 AA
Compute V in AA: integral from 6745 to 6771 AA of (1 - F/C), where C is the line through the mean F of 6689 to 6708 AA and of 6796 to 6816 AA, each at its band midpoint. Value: -0.2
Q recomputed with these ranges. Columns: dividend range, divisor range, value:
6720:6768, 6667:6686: 1.22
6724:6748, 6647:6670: 1.04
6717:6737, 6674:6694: 1.12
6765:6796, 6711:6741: 1.00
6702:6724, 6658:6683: 1.17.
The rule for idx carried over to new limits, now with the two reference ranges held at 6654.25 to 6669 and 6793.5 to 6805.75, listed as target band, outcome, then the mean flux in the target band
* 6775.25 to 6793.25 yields -0.4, 7.55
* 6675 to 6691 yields 1.3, 6.6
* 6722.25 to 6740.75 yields -0.5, 7.47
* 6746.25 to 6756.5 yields 0.0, 7.34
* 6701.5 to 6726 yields -0.8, 7.48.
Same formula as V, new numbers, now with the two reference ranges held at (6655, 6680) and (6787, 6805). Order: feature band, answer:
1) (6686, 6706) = -2.1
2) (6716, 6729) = -0.9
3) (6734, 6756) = -0.7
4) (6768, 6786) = 0.2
